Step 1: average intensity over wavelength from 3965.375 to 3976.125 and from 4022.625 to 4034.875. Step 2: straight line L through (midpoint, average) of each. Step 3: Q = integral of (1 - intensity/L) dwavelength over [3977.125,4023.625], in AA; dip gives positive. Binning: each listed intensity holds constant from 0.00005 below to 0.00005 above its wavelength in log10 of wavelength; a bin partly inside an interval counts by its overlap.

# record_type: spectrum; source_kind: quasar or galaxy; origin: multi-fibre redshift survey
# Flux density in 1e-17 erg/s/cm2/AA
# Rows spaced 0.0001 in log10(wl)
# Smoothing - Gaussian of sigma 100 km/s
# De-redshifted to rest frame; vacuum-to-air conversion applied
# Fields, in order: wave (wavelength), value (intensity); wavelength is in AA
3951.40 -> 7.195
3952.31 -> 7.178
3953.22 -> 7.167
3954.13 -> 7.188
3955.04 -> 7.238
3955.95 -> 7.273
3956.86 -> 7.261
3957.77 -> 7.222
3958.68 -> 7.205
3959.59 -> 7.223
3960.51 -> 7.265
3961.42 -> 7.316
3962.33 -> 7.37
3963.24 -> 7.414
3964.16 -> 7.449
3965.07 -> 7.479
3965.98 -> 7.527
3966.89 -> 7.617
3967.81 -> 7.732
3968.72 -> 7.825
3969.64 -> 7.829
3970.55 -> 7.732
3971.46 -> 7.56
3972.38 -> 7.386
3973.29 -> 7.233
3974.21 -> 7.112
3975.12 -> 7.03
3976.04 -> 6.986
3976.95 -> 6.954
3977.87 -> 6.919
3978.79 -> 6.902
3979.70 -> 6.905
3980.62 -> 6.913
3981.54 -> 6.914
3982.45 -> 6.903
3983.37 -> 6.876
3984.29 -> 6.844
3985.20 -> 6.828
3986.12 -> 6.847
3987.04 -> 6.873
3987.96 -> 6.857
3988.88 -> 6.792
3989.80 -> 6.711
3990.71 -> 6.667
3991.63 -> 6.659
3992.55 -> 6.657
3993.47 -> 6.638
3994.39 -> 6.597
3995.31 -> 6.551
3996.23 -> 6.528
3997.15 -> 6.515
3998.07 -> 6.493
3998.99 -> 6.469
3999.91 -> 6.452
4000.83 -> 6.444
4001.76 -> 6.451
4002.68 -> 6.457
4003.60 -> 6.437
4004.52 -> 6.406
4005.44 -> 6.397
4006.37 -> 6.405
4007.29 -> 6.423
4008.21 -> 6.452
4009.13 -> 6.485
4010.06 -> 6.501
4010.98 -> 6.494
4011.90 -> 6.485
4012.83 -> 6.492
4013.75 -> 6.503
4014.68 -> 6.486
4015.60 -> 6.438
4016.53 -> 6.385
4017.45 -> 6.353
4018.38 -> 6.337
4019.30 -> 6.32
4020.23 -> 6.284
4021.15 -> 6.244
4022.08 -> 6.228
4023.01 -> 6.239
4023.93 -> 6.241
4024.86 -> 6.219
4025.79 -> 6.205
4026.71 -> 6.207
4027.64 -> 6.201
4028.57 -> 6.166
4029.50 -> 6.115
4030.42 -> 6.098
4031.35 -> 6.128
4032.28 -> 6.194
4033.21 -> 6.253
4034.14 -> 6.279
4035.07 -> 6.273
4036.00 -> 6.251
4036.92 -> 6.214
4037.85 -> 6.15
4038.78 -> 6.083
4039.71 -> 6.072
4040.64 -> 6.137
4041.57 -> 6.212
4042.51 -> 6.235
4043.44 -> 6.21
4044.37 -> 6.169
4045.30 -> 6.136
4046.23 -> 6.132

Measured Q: 1.7 AA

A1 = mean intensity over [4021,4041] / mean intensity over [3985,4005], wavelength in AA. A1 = 0.9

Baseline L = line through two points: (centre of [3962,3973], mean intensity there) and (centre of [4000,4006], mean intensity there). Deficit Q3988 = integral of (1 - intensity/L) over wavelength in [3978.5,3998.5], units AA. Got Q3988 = 0.4 AA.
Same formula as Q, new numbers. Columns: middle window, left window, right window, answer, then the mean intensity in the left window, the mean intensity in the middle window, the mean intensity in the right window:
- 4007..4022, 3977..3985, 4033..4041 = 0.1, 6.9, 6.41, 6.19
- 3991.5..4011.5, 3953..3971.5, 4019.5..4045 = 0.7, 7.43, 6.49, 6.2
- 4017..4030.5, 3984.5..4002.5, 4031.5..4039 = 0.2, 6.63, 6.23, 6.22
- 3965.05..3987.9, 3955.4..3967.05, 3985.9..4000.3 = -0.5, 7.35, 7.18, 6.64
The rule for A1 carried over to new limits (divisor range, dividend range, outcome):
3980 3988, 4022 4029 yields 0.90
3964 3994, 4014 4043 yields 0.88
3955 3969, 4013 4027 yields 0.85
